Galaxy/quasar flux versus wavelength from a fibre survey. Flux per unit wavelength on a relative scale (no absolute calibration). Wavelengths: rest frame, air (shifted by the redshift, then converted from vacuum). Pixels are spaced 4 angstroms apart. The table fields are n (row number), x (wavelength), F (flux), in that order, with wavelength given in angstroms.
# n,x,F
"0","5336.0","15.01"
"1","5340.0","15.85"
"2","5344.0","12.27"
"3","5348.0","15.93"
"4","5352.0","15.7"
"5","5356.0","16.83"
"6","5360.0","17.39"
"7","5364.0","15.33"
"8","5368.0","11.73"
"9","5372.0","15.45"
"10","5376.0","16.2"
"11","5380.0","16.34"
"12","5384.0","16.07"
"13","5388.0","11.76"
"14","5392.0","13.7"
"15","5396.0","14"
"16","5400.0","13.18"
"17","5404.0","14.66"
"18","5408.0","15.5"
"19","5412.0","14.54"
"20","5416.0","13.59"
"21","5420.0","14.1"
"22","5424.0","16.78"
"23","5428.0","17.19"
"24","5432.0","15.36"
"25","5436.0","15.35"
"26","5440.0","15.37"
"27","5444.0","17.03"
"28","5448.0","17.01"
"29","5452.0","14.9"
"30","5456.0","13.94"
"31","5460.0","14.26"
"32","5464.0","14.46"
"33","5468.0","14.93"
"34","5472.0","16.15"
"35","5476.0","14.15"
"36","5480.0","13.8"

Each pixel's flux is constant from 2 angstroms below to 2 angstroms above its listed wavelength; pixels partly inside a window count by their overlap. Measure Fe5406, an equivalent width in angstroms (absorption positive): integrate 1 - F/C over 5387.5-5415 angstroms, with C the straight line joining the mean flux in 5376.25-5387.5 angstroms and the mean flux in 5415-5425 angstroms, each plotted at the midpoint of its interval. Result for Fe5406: 2.1 angstroms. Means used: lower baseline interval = 15.6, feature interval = 14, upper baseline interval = 14.8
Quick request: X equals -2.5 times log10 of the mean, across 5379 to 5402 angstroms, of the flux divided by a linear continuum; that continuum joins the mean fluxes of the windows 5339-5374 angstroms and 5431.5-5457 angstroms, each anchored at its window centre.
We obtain 0.093 mag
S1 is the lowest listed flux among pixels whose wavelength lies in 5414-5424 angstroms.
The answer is 13.59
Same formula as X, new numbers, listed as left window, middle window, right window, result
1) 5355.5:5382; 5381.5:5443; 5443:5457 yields 0.06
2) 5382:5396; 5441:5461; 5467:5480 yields -0.06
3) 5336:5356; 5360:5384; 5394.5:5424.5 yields -0.03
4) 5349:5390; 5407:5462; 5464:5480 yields -0.02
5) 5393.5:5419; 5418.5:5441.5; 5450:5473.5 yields -0.09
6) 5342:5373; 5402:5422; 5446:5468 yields 0.04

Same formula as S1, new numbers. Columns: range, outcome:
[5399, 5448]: 13.18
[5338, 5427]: 11.73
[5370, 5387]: 15.45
